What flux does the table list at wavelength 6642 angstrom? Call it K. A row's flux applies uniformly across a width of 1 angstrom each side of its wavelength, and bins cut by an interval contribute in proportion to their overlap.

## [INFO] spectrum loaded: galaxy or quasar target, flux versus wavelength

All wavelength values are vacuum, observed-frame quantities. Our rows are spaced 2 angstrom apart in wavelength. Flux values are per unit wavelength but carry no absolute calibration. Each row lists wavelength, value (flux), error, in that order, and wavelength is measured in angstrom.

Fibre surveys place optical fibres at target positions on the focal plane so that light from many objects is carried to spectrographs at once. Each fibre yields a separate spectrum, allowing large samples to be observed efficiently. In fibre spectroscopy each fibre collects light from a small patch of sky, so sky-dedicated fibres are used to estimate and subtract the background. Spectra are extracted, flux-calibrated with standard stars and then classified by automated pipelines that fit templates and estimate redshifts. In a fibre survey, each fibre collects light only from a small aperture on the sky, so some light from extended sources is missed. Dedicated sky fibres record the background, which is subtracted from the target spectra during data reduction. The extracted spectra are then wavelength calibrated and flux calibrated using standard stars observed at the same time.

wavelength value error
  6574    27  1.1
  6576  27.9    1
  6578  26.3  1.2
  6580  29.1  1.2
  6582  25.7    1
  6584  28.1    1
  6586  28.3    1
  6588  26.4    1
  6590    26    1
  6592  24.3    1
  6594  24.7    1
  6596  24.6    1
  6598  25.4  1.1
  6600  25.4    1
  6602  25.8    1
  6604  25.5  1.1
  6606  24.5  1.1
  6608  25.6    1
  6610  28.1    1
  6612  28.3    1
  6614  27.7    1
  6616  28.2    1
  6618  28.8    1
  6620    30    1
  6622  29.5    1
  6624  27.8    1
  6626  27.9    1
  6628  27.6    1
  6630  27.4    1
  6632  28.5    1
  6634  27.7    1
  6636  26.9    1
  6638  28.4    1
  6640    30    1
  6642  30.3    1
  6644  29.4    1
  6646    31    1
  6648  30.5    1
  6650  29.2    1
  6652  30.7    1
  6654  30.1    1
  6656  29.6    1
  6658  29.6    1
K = 30.3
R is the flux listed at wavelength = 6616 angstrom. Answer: 28.2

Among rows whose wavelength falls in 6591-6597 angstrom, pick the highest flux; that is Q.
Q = 24.7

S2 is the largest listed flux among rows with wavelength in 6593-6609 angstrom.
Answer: 25.8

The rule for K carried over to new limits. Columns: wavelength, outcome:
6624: 27.8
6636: 26.9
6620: 30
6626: 27.9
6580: 29.1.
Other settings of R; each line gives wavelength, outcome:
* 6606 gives 24.5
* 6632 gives 28.5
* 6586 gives 28.3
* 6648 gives 30.5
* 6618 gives 28.8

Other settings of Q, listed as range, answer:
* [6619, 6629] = 30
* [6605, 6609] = 25.6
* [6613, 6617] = 28.2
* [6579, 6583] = 29.1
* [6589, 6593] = 26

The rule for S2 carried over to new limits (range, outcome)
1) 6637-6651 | 31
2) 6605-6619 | 28.8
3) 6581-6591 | 28.3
